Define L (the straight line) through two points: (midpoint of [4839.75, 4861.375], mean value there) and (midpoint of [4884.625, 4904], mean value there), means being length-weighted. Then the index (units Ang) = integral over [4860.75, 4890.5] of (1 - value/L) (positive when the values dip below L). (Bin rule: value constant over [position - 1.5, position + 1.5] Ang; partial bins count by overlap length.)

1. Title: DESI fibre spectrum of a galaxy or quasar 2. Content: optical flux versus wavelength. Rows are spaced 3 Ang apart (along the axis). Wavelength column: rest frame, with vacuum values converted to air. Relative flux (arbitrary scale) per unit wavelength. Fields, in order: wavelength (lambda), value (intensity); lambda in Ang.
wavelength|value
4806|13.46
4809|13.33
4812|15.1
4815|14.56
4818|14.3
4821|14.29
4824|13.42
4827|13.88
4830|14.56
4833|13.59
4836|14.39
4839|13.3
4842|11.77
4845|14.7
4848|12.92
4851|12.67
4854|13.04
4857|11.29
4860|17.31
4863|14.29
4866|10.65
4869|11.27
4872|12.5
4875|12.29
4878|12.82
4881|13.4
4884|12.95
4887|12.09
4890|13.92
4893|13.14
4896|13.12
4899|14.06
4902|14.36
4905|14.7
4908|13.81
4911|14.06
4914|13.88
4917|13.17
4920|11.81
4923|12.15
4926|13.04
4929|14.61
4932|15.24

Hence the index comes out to 1.6 Ang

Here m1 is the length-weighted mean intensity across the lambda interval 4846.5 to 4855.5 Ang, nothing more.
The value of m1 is 12.9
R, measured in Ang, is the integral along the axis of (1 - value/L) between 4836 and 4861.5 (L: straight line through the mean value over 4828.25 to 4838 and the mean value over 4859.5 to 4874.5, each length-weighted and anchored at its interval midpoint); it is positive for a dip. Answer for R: 0.19 Ang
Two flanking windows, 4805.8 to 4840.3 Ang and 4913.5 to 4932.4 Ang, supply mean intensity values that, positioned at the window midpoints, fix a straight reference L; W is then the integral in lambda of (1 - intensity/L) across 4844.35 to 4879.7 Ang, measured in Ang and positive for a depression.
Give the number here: 2.08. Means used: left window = 14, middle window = 12.9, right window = 13.3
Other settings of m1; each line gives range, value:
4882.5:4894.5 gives 13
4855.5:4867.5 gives 13.4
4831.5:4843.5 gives 13.3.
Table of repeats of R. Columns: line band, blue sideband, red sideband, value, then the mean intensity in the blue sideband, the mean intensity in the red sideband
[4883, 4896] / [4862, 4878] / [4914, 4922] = -0.66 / 12.2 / 12.7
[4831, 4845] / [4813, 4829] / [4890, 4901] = 0.54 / 14.1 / 13.5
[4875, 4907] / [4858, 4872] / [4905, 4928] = -0.41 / 13.2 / 13.3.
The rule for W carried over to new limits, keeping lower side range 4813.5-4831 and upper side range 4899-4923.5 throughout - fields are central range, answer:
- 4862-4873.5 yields 1.5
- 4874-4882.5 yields 0.6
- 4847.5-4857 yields 0.9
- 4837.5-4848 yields 0.6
